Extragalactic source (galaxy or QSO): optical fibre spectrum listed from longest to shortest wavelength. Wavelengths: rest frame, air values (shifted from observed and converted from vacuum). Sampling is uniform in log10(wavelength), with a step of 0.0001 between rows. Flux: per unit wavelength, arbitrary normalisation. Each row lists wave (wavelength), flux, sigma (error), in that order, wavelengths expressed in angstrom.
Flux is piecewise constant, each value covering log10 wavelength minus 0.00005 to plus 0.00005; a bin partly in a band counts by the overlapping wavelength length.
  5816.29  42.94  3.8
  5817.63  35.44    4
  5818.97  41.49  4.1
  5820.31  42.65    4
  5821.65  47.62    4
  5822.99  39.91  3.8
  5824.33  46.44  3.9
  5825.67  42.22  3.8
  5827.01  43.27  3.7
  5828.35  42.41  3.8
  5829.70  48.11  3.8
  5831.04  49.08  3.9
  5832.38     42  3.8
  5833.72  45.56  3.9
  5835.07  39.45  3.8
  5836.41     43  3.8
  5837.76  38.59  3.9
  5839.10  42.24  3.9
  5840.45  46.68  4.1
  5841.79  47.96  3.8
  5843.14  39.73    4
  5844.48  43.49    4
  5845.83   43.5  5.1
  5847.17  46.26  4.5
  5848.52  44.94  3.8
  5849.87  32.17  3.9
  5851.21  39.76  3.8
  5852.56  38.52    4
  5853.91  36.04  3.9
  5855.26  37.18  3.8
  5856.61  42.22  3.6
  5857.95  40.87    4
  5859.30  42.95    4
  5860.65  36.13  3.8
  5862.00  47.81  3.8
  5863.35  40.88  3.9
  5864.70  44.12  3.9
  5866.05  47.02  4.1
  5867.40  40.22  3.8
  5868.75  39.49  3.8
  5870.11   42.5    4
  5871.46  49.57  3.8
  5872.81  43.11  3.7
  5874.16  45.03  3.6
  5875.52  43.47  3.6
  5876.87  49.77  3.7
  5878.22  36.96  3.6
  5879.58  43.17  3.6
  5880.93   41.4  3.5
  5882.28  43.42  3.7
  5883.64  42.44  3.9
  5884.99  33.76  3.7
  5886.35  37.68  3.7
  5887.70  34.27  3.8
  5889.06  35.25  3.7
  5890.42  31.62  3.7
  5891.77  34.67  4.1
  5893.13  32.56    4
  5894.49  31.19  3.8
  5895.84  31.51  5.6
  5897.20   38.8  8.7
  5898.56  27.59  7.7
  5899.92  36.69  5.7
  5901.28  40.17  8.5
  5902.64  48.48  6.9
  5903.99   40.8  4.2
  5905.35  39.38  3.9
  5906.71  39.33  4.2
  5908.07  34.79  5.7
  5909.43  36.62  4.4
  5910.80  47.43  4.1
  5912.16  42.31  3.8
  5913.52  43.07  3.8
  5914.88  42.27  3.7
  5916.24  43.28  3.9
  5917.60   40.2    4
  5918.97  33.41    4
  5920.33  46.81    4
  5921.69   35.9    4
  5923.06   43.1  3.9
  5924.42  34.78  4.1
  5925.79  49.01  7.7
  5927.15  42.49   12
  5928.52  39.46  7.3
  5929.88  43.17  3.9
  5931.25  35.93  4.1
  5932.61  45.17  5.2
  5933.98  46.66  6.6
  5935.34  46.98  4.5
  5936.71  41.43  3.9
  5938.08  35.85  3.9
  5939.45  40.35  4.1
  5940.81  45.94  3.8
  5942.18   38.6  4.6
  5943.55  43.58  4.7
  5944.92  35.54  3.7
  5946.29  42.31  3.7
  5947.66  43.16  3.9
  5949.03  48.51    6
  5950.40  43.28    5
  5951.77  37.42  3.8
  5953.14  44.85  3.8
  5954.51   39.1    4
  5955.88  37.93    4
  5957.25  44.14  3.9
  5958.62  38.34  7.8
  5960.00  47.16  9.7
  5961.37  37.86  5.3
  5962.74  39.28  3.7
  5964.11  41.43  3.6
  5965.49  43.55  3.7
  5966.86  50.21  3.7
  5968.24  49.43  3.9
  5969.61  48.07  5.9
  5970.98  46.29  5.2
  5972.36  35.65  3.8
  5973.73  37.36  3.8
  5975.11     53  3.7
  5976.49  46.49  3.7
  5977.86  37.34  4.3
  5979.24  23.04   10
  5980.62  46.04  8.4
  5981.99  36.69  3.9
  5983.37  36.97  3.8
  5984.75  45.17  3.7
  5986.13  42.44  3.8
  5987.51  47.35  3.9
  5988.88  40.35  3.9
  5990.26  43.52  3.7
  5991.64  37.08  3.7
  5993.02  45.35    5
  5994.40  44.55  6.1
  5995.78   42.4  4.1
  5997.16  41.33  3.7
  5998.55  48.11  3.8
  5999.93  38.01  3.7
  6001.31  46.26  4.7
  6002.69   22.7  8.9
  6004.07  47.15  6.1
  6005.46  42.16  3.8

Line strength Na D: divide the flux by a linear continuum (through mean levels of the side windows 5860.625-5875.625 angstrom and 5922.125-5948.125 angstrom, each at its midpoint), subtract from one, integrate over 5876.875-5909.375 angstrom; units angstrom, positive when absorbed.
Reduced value 4.1 angstrom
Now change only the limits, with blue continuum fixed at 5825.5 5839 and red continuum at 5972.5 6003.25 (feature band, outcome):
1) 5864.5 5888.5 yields 0.4 angstrom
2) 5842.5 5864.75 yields 1.1 angstrom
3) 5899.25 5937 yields 0.6 angstrom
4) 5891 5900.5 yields 2.1 angstrom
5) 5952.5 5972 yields -0.9 angstrom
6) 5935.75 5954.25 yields 0.0 angstrom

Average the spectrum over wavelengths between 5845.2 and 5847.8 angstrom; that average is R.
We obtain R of 45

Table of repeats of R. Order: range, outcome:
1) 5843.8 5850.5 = 42.1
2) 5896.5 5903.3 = 38.3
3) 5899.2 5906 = 41.1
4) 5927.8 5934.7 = 42.1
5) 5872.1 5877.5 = 45.3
